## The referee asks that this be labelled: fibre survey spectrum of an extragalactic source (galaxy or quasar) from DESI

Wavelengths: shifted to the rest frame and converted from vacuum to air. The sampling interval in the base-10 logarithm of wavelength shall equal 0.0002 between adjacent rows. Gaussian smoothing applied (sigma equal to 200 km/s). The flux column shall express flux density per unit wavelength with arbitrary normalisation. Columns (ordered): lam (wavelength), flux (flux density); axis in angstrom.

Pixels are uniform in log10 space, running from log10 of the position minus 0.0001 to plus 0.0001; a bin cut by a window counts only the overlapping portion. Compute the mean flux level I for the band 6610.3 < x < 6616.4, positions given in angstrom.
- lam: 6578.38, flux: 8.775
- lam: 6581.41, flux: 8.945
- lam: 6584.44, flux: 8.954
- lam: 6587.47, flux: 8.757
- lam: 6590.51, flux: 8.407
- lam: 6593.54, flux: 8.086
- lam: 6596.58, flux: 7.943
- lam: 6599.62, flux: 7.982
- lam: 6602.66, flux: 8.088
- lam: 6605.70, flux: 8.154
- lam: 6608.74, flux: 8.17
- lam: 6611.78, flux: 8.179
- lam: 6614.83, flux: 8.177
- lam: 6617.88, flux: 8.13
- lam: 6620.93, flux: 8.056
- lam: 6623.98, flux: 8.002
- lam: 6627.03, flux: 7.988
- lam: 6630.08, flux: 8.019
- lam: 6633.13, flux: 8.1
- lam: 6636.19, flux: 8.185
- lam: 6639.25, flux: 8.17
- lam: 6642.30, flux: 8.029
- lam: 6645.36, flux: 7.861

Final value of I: 8.17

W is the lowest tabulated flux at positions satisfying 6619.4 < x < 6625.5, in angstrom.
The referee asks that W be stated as 8.002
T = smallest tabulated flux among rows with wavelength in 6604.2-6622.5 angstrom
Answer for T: 8.056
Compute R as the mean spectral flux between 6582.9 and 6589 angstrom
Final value 8.85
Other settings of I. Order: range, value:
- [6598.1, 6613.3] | 8.12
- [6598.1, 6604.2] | 8.04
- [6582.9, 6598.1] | 8.43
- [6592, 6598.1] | 8.02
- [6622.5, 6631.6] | 8.01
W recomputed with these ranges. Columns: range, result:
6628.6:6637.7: 8.019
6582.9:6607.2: 7.943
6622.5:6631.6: 7.988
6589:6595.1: 8.086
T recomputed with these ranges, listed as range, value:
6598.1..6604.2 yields 7.982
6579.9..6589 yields 8.757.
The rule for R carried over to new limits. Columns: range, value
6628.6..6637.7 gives 8.1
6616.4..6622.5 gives 8.09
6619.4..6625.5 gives 8.03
